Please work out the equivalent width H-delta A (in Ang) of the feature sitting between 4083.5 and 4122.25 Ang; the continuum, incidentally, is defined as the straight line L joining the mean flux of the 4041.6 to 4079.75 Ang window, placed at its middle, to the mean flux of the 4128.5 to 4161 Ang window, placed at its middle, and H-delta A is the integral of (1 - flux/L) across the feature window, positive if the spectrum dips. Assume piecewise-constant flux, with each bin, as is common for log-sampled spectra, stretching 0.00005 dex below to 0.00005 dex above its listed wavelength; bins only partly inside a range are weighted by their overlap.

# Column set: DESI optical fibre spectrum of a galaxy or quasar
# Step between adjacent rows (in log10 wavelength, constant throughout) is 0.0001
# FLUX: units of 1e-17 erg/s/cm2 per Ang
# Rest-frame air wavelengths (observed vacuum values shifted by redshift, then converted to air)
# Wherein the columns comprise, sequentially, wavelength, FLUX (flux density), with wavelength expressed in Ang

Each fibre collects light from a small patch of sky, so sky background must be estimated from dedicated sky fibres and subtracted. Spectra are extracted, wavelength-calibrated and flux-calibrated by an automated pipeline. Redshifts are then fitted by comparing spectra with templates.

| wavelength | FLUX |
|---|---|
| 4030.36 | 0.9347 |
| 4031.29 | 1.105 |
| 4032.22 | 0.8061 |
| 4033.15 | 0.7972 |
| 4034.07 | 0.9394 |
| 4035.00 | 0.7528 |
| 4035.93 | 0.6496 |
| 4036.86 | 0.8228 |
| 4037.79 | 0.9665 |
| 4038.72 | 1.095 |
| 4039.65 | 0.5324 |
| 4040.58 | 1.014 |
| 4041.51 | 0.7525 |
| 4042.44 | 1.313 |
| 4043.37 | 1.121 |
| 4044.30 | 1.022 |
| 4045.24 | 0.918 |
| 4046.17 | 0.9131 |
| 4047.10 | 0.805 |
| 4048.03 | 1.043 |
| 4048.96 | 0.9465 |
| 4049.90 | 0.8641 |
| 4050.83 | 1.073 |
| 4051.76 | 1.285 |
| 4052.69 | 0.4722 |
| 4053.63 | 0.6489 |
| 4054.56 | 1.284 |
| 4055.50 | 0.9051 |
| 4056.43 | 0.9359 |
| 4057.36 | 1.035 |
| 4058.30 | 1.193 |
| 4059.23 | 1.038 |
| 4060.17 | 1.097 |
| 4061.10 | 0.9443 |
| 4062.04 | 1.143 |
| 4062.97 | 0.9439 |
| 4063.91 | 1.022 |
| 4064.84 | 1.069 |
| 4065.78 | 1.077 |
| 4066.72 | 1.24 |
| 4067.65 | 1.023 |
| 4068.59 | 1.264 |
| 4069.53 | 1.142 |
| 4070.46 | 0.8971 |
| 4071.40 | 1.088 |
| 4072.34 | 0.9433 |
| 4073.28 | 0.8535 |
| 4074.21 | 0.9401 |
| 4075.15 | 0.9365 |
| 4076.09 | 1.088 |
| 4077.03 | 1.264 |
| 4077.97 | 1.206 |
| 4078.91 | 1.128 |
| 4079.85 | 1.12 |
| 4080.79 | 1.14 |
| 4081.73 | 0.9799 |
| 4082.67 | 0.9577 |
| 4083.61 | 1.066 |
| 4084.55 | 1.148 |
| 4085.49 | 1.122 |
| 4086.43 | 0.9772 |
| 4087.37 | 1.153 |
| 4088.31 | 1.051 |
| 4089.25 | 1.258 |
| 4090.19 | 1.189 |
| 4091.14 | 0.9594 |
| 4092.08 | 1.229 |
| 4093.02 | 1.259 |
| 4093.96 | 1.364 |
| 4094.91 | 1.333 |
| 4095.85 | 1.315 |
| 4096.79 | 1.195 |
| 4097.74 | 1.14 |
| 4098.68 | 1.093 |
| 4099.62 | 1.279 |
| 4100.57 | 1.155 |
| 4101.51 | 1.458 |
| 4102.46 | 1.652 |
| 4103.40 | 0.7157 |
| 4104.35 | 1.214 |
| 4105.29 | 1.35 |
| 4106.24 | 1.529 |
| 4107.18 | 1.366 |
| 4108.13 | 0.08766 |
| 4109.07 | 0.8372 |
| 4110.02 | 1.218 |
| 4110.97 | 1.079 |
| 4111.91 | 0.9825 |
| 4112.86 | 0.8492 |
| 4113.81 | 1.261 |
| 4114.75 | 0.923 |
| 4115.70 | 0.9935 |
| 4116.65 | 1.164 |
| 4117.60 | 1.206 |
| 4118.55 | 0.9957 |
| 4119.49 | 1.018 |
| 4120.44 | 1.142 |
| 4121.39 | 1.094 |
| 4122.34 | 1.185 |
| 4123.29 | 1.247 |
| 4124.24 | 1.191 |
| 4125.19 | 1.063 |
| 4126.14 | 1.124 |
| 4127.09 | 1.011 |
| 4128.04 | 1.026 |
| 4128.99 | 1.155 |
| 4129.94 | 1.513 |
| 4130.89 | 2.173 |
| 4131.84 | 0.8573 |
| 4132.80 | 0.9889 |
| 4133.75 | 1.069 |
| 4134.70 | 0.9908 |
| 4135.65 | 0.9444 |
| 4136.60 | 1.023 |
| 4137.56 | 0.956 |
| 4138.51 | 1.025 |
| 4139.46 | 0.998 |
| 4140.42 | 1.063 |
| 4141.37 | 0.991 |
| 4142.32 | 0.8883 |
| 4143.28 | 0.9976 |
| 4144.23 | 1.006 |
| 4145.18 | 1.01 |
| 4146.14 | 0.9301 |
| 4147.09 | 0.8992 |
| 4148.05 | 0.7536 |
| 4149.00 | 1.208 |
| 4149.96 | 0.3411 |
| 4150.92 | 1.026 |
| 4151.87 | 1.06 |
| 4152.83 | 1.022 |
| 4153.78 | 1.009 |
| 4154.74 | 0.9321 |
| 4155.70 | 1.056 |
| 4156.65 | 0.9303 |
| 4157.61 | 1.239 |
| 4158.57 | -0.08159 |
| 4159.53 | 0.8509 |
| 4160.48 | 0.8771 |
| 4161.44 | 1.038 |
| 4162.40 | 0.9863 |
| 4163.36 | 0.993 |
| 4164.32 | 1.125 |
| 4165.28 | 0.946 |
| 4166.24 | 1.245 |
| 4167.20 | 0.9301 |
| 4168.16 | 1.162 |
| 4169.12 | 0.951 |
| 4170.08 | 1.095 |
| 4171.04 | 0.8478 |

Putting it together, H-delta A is -4.8 Ang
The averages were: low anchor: 1.03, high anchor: 0.991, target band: 1.13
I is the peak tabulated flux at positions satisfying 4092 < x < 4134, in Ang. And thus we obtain 2.173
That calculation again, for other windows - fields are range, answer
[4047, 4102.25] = 1.458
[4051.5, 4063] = 1.285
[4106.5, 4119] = 1.366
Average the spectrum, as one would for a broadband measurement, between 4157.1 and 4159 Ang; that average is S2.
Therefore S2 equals 0.599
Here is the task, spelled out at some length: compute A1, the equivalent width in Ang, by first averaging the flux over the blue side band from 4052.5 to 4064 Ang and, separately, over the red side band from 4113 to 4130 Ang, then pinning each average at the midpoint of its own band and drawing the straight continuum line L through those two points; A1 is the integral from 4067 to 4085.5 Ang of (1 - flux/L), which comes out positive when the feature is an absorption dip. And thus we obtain -0.8 Ang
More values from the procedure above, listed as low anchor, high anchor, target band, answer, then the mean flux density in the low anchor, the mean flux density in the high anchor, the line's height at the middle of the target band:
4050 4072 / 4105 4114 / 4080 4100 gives -2.2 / 1.03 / 1.04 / 1.04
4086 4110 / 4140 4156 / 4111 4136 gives -1.6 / 1.17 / 0.951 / 1.06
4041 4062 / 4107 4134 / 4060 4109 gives -3.7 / 0.985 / 1.09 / 1.04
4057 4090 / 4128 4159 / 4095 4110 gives -1.7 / 1.07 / 1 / 1.04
